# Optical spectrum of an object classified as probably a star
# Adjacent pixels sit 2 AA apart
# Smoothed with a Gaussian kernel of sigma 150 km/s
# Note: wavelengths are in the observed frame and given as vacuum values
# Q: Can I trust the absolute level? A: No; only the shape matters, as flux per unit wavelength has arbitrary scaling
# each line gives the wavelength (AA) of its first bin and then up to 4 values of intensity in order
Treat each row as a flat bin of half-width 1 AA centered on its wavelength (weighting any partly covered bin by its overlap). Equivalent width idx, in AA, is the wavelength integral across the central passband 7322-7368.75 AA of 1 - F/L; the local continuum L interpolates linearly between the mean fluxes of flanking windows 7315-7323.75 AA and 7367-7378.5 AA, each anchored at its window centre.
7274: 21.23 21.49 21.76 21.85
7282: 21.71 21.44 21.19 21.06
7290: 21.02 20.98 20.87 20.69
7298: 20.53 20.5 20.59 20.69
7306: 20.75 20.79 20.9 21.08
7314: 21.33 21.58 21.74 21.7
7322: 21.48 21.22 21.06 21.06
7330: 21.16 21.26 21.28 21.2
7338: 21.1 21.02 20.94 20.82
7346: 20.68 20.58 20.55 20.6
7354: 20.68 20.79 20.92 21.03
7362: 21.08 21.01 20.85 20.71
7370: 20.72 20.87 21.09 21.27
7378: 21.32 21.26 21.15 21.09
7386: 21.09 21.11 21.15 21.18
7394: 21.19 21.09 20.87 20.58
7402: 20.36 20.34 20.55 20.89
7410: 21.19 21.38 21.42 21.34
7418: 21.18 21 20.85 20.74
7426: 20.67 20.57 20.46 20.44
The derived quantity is 0.8 AA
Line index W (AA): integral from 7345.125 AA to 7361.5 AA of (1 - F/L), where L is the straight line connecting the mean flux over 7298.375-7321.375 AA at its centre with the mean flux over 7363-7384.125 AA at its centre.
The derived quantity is 0.23 AA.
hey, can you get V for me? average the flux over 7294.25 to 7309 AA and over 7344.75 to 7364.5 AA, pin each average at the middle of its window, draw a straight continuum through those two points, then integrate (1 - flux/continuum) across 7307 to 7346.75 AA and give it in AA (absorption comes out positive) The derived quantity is -0.9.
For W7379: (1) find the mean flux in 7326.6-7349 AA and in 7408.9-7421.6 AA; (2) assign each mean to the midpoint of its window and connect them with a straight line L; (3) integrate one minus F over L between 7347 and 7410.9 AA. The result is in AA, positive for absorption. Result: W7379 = 0.65 AA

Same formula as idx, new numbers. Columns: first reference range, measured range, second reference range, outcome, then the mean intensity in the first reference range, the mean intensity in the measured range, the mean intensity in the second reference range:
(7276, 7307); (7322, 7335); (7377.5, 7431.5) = -0.11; 21.1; 21.2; 21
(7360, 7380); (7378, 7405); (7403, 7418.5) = 0.06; 21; 21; 21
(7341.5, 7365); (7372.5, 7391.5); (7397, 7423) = -0.27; 20.8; 21.2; 20.9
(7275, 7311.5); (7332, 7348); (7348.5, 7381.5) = -0.02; 21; 21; 20.9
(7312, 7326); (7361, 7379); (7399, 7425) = 0.14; 21.4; 21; 20.9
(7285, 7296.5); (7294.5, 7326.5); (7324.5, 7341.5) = 0.03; 21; 21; 21.1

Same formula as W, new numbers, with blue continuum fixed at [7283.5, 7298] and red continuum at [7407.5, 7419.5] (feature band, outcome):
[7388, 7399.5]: 0.07 AA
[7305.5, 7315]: 0.02 AA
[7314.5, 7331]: -0.25 AA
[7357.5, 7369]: 0.11 AA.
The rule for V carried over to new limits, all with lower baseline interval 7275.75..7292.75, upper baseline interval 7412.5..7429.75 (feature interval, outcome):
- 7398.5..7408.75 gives 0.23 AA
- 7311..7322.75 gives -0.11 AA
